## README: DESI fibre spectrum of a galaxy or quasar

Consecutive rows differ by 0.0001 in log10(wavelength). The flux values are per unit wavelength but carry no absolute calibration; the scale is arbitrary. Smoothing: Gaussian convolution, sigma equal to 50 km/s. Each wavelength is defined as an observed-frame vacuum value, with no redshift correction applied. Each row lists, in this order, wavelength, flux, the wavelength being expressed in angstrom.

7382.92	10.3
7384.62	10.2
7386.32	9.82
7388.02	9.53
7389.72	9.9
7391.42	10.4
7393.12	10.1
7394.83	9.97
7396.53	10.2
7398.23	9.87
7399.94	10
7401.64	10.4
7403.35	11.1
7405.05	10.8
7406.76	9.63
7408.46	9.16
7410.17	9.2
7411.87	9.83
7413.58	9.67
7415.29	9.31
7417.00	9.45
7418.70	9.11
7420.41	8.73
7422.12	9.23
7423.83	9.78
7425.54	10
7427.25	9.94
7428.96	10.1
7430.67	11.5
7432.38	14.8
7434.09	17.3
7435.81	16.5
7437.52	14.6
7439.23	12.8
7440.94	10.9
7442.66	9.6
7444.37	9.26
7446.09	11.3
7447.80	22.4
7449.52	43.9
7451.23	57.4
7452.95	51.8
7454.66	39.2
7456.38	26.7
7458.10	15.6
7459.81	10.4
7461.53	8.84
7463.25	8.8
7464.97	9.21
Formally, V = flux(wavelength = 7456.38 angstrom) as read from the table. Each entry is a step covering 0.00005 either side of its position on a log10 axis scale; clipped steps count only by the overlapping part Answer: 26.7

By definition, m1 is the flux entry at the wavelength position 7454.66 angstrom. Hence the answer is 39.2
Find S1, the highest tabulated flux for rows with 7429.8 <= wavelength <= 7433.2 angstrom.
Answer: 14.8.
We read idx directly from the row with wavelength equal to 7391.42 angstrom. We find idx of 10.4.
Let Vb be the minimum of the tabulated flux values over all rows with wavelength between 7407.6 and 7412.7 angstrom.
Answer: 9.16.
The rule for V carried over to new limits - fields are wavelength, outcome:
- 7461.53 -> 8.84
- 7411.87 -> 9.83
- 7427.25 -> 9.94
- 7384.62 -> 10.2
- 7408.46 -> 9.16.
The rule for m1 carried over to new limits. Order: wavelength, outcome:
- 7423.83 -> 9.78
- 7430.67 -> 11.5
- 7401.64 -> 10.4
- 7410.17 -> 9.2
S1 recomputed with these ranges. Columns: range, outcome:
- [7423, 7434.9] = 17.3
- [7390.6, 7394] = 10.4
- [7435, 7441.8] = 16.5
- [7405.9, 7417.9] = 9.83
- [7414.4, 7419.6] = 9.45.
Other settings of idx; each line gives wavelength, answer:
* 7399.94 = 10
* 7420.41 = 8.73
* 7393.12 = 10.1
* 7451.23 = 57.4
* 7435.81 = 16.5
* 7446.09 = 11.3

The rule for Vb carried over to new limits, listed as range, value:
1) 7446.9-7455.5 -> 22.4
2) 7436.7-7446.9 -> 9.26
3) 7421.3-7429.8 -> 9.23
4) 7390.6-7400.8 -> 9.87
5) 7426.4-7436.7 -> 9.94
